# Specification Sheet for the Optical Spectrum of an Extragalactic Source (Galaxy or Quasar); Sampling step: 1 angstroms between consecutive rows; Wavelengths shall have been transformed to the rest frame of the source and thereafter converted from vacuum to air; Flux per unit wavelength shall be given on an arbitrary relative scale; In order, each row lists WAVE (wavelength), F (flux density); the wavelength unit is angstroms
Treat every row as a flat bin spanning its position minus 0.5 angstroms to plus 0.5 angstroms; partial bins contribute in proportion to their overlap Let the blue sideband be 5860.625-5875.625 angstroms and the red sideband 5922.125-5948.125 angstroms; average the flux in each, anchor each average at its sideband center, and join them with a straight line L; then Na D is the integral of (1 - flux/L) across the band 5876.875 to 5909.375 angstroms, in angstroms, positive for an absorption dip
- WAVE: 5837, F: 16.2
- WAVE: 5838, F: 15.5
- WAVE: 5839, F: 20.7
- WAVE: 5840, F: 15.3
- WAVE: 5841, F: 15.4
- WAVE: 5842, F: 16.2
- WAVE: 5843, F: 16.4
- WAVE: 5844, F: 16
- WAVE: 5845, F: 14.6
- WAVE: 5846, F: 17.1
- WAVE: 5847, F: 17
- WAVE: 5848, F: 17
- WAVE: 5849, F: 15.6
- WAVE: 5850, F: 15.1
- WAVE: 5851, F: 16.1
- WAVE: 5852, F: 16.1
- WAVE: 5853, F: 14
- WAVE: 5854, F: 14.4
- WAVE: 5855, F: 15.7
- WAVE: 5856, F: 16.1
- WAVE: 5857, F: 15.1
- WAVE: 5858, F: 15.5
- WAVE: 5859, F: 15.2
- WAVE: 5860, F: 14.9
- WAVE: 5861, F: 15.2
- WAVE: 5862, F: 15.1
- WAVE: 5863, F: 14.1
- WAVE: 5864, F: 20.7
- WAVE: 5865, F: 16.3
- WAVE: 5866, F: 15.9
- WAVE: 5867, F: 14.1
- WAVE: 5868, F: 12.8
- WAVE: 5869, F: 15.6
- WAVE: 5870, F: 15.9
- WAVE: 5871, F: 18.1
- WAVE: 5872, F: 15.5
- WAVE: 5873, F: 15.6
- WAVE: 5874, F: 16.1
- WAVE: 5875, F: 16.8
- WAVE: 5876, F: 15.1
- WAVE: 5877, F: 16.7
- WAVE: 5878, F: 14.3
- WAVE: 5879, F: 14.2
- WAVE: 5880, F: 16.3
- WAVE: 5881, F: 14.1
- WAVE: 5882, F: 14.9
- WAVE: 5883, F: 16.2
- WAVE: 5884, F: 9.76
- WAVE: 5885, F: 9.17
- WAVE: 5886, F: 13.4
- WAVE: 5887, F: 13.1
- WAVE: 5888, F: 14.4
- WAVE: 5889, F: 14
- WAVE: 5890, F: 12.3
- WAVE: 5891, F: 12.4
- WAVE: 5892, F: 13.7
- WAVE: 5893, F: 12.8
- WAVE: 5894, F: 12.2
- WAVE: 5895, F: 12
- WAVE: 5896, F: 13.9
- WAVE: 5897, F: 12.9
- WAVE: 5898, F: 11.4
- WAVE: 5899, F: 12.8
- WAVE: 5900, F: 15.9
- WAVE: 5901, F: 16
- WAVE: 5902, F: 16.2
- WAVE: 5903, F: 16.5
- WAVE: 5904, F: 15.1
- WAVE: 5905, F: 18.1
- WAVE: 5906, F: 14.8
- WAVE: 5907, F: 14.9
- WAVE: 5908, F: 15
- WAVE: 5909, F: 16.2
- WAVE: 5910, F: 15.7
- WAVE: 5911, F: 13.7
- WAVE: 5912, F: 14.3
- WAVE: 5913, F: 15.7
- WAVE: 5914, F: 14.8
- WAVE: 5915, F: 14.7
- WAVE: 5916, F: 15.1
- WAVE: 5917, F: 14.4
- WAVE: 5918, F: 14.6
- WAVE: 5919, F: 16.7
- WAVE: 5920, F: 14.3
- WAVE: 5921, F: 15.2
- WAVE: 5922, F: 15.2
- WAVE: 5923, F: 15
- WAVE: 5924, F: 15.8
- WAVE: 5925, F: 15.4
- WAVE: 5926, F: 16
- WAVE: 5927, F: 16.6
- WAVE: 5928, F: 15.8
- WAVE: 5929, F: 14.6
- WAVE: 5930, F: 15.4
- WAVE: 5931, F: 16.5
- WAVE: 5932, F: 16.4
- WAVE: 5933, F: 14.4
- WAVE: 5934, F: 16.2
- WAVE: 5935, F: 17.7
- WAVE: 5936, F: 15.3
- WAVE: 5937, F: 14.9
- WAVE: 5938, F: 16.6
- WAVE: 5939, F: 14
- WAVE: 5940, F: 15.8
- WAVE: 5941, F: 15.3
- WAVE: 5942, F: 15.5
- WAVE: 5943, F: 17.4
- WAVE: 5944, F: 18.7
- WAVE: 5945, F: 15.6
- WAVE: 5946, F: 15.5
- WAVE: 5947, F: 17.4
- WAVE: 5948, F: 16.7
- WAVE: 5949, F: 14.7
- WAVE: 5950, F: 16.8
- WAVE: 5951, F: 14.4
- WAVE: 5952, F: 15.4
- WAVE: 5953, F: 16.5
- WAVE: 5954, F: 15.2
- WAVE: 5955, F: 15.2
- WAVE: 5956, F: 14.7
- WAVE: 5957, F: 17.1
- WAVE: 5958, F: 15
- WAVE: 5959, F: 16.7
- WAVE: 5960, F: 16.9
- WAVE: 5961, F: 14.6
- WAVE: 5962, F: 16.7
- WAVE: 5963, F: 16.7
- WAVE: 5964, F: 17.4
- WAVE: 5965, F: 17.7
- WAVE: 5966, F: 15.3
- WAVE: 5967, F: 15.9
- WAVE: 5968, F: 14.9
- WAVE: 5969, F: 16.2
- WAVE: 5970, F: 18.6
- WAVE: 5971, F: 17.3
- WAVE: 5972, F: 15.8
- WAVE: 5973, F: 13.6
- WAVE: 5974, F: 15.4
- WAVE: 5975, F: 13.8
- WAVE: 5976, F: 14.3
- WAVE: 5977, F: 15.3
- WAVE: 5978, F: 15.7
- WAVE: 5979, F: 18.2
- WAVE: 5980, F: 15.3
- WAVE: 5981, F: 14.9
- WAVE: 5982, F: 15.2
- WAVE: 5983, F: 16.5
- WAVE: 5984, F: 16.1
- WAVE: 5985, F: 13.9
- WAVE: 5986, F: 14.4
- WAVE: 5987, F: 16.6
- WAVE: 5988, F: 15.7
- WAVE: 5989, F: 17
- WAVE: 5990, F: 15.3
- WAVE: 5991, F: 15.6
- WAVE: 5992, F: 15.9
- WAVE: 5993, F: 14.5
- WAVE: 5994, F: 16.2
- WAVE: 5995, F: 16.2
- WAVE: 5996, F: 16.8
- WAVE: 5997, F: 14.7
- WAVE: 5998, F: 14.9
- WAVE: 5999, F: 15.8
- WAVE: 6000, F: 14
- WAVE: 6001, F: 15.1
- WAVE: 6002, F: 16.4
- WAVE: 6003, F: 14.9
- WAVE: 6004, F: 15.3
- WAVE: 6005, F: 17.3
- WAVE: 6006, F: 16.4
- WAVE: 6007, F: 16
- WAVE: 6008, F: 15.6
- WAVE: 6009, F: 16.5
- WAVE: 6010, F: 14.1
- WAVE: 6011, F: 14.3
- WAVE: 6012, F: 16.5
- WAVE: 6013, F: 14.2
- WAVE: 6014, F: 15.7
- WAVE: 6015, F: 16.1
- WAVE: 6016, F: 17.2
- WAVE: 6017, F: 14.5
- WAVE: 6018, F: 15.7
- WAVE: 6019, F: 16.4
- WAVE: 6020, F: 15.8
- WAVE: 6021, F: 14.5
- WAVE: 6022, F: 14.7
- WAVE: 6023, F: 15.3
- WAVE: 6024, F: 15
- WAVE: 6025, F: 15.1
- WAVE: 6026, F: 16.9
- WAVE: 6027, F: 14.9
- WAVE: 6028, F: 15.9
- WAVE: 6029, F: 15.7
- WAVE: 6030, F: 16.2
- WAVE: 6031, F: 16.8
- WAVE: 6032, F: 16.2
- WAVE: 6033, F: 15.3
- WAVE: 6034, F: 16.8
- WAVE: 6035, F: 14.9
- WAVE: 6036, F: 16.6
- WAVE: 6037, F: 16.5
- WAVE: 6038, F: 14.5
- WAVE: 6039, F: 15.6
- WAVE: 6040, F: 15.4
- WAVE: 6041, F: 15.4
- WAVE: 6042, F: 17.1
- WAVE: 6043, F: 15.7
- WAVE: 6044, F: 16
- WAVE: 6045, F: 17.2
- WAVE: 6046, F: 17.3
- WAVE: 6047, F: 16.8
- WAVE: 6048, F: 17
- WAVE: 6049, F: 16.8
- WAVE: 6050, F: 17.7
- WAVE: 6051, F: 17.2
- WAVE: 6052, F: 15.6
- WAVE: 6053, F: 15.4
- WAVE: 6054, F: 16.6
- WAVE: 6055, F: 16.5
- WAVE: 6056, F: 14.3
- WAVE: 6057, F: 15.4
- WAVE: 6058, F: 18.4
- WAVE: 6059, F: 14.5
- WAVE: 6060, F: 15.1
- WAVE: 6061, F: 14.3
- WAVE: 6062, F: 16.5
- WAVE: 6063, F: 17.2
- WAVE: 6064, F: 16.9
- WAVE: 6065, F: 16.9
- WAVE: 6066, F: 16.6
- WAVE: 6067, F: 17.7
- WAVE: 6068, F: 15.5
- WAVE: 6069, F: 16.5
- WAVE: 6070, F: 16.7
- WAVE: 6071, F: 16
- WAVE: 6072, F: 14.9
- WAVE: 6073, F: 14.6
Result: 3.7 angstroms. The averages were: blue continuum 15.9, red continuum 15.9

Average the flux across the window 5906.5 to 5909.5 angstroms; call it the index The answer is 15.4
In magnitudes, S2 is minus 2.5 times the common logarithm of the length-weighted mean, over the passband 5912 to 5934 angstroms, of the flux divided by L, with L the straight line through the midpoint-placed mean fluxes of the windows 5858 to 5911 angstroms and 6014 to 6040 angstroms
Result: -0.03 mag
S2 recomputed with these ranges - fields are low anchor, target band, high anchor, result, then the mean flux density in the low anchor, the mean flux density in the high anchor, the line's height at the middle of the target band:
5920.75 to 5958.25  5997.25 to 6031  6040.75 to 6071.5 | 0.04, 15.8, 16.4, 16.2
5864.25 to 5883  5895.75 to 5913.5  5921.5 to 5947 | 0.05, 15.6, 15.9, 15.7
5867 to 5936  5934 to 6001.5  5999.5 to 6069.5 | -0.03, 14.8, 15.9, 15.4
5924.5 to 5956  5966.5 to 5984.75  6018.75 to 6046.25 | 0.01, 15.8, 15.8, 15.8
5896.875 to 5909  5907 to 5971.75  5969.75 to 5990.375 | -0.03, 15.1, 15.6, 15.3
